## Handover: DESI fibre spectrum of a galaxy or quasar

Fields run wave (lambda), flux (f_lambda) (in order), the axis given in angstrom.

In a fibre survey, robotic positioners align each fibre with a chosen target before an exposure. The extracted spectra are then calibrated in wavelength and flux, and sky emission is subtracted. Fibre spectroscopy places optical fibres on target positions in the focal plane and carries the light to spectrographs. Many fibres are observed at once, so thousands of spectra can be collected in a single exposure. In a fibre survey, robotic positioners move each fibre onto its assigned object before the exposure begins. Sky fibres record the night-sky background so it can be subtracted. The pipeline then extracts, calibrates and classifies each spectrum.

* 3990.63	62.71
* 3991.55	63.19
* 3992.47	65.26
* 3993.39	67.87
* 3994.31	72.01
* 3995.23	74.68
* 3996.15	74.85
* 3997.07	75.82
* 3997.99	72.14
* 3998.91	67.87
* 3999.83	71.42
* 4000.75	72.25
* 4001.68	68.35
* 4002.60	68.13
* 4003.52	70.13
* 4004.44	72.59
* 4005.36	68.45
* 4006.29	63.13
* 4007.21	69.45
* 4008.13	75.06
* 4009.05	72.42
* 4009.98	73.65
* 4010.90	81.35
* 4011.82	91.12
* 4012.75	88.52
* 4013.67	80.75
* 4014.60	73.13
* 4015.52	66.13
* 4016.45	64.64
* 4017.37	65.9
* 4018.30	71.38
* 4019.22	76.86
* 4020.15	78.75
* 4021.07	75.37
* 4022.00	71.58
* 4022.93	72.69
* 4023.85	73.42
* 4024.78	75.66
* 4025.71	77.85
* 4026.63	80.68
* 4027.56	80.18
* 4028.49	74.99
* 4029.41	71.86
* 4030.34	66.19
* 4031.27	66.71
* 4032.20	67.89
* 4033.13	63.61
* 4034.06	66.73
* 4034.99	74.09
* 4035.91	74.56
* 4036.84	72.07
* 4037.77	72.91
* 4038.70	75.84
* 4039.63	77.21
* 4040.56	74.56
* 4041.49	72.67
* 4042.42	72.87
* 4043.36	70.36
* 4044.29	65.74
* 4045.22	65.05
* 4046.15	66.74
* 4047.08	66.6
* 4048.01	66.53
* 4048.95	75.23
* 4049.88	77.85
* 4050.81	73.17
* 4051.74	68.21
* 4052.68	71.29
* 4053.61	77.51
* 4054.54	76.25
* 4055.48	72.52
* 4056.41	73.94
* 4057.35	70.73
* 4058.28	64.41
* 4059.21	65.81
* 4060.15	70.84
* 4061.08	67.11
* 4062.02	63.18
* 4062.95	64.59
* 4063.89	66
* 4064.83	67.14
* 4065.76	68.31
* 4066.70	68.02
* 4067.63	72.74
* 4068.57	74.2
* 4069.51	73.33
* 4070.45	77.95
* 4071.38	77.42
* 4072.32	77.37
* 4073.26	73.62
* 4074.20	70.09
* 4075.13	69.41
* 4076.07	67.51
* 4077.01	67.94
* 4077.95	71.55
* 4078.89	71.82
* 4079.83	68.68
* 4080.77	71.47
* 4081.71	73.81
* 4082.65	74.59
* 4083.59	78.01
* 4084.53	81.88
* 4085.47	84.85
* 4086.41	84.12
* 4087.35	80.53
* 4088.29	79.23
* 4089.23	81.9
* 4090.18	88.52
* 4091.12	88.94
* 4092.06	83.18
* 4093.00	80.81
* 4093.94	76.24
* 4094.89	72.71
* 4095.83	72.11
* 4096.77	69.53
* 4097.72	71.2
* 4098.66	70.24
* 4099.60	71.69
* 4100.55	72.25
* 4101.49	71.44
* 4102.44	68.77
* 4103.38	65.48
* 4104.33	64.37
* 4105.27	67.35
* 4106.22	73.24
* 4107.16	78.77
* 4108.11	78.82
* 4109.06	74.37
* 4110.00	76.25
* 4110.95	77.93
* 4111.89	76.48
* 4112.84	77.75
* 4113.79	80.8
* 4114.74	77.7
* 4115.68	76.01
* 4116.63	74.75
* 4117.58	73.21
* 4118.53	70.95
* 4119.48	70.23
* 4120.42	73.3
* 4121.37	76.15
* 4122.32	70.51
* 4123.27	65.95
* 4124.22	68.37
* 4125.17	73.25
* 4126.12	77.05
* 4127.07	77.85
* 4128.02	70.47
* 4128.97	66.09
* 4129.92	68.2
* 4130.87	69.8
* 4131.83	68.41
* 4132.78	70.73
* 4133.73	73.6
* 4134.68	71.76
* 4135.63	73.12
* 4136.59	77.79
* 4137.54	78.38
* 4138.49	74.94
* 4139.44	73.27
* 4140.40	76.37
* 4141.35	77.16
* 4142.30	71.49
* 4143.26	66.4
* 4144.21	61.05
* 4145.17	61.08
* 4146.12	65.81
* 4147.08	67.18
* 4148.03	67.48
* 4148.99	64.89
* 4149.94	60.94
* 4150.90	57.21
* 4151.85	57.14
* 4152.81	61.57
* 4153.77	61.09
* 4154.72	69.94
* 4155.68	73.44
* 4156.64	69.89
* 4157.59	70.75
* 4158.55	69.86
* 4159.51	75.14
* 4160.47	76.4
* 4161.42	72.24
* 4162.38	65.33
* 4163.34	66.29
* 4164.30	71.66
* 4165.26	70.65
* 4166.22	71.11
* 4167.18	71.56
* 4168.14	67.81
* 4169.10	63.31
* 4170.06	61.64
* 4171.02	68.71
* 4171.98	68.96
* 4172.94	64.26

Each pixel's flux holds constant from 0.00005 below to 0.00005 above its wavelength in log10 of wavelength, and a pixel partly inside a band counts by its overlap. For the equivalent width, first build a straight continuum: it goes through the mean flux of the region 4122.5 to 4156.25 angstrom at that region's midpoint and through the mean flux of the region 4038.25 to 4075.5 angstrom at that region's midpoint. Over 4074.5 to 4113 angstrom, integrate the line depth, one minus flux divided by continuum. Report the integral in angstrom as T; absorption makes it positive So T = -2.6 angstrom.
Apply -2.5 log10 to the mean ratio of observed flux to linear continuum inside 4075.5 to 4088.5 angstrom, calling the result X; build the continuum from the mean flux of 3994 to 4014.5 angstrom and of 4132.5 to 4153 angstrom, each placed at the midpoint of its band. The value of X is -0.065 mag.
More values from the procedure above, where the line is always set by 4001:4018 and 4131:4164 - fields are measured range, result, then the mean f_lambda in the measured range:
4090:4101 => -0.08 mag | 76.2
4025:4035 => 0.01 mag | 71.9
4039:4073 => 0.01 mag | 71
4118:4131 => -0.03 mag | 71.4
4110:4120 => -0.08 mag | 75.6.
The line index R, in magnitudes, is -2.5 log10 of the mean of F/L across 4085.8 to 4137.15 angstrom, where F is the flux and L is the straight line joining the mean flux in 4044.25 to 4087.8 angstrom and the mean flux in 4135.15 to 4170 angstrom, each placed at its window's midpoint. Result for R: -0.06 mag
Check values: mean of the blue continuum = 71.9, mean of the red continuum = 68.8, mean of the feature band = 74.3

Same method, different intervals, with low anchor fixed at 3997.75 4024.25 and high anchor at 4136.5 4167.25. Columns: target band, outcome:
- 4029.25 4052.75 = 0.02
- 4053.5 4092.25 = -0.04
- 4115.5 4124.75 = -0.03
